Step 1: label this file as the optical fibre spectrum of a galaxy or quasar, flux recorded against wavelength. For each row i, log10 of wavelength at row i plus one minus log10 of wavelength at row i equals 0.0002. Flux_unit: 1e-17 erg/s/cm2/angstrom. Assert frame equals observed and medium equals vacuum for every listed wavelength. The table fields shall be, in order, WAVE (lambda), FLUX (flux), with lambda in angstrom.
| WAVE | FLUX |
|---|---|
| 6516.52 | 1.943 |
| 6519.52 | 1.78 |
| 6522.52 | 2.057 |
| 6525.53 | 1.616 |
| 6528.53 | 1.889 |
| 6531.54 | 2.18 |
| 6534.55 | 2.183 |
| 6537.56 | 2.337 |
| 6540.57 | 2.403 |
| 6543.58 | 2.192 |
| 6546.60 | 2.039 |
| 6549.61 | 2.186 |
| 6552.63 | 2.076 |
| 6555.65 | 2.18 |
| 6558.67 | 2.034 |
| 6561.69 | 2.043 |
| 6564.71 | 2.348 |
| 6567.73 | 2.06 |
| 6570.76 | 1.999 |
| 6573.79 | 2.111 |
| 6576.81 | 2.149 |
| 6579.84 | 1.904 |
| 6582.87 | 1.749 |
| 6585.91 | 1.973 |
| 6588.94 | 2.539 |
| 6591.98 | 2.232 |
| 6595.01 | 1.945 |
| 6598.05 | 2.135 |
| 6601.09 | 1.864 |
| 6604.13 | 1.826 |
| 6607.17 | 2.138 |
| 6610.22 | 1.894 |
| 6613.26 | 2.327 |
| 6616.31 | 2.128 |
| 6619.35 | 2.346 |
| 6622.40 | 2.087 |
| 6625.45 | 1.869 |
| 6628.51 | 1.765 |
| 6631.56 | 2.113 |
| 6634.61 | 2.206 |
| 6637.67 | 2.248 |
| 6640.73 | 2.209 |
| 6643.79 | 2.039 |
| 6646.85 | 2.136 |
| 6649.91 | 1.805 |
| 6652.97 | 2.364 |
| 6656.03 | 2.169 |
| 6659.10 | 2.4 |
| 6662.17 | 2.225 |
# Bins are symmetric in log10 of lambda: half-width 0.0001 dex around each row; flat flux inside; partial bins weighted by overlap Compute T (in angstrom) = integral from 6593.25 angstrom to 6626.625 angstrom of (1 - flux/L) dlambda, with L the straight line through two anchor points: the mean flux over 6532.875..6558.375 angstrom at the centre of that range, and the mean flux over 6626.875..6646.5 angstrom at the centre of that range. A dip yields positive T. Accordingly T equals 1.10 angstrom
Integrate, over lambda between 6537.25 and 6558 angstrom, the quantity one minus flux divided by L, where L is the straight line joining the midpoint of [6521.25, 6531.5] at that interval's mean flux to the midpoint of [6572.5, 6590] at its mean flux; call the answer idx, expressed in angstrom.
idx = -2.4 angstrom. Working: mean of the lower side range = 1.9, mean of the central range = 2.19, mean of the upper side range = 2.06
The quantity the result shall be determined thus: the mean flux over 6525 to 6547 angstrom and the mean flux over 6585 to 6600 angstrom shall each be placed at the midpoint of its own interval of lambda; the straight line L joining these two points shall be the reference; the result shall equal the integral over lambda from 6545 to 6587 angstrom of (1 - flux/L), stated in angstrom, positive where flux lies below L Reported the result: 1.7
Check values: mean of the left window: 2.13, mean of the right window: 2.16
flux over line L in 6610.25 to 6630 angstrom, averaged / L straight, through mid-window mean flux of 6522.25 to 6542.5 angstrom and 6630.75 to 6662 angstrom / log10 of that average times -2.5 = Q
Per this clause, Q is 0.04 mag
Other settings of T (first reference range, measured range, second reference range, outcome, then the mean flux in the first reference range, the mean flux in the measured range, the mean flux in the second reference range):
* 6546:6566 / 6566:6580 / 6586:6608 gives 0.3 angstrom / 2.13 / 2.06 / 2.09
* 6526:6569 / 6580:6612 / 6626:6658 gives 1.4 angstrom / 2.14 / 2.03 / 2.1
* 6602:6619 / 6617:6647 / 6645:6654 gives -0.3 angstrom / 2.08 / 2.1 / 2.09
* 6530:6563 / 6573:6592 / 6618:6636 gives 0.3 angstrom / 2.17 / 2.08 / 2.06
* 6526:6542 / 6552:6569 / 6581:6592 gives 0.0 angstrom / 2.16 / 2.13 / 2.1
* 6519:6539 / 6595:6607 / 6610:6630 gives 0.6 angstrom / 2.02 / 1.96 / 2.07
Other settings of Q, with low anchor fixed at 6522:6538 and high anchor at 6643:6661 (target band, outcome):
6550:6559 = -0.03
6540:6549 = -0.08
